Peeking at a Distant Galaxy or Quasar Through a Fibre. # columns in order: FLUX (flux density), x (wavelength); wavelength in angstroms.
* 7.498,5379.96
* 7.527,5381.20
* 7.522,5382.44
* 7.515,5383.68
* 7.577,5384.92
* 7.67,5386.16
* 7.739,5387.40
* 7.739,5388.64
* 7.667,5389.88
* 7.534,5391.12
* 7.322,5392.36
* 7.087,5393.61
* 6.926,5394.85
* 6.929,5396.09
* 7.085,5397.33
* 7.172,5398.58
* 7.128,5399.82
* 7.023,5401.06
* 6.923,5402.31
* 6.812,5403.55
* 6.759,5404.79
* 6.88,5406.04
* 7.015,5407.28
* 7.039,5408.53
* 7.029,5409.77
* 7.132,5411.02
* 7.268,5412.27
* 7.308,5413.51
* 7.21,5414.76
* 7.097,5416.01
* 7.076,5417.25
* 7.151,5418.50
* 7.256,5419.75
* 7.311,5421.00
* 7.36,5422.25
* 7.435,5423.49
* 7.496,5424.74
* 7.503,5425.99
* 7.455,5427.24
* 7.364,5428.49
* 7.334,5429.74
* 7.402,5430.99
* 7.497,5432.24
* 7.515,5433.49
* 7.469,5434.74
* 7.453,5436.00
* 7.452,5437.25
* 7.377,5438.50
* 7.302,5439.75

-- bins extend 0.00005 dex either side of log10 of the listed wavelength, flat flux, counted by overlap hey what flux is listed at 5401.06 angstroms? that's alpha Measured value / 7.023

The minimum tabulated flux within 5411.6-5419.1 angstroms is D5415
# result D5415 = 7.076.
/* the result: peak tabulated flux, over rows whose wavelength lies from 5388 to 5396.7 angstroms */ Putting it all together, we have 7.739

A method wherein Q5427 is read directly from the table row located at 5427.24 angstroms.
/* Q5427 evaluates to 7.455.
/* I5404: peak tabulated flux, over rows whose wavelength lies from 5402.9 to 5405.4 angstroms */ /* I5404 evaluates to 6.812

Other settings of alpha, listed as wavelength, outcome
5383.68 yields 7.515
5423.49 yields 7.435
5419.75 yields 7.256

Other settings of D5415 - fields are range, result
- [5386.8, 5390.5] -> 7.667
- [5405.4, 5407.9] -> 6.88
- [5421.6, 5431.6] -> 7.334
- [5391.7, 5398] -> 6.926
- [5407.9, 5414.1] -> 7.029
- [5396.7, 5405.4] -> 6.759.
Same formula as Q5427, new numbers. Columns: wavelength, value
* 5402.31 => 6.923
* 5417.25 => 7.076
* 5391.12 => 7.534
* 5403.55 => 6.812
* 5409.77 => 7.029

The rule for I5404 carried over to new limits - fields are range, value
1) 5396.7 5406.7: 7.172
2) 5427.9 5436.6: 7.515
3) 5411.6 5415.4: 7.308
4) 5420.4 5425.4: 7.496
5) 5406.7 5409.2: 7.039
